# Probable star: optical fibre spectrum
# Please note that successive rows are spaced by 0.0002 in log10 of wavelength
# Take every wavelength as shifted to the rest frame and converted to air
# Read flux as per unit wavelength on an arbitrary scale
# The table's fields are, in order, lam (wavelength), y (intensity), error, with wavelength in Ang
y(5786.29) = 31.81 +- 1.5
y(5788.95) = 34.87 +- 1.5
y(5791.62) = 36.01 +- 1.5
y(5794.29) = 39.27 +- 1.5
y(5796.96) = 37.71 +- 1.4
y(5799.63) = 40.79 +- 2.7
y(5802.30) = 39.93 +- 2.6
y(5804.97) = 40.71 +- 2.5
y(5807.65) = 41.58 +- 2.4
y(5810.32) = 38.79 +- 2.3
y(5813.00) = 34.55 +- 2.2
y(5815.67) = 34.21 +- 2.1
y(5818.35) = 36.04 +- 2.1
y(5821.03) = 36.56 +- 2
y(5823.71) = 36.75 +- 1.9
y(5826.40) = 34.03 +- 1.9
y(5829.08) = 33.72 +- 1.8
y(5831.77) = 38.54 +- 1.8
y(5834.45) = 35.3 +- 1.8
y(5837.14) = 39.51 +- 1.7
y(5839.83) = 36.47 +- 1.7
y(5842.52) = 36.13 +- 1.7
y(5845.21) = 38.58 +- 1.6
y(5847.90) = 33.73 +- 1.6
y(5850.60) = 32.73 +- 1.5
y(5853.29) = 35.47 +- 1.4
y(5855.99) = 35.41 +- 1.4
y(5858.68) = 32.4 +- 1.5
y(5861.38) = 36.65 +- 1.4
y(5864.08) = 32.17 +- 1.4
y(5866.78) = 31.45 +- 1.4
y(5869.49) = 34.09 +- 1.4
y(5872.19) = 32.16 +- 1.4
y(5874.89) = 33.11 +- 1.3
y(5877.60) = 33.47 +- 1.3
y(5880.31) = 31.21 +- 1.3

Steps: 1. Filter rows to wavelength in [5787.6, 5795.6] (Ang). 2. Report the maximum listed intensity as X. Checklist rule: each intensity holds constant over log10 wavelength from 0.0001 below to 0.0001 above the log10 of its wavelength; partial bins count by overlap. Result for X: 39.27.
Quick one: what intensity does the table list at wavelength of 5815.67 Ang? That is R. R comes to 34.21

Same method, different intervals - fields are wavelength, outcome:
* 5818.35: 36.04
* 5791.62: 36.01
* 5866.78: 31.45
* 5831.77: 38.54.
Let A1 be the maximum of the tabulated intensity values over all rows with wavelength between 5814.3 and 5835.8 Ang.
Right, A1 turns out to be 38.54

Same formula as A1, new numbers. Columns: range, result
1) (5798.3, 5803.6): 40.79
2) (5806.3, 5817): 41.58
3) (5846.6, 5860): 35.47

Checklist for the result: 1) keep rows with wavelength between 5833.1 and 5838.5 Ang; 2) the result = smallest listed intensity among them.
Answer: 35.3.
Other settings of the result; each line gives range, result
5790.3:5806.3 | 36.01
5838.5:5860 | 32.4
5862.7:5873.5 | 31.45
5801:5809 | 39.93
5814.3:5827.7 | 34.03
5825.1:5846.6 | 33.72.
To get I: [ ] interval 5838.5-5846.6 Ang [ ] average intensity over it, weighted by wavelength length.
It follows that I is 37.1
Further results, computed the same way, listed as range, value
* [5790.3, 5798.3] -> 37.7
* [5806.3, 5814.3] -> 38.3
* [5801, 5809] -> 40.7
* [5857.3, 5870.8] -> 33.4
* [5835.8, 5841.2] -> 38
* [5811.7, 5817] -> 34.4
